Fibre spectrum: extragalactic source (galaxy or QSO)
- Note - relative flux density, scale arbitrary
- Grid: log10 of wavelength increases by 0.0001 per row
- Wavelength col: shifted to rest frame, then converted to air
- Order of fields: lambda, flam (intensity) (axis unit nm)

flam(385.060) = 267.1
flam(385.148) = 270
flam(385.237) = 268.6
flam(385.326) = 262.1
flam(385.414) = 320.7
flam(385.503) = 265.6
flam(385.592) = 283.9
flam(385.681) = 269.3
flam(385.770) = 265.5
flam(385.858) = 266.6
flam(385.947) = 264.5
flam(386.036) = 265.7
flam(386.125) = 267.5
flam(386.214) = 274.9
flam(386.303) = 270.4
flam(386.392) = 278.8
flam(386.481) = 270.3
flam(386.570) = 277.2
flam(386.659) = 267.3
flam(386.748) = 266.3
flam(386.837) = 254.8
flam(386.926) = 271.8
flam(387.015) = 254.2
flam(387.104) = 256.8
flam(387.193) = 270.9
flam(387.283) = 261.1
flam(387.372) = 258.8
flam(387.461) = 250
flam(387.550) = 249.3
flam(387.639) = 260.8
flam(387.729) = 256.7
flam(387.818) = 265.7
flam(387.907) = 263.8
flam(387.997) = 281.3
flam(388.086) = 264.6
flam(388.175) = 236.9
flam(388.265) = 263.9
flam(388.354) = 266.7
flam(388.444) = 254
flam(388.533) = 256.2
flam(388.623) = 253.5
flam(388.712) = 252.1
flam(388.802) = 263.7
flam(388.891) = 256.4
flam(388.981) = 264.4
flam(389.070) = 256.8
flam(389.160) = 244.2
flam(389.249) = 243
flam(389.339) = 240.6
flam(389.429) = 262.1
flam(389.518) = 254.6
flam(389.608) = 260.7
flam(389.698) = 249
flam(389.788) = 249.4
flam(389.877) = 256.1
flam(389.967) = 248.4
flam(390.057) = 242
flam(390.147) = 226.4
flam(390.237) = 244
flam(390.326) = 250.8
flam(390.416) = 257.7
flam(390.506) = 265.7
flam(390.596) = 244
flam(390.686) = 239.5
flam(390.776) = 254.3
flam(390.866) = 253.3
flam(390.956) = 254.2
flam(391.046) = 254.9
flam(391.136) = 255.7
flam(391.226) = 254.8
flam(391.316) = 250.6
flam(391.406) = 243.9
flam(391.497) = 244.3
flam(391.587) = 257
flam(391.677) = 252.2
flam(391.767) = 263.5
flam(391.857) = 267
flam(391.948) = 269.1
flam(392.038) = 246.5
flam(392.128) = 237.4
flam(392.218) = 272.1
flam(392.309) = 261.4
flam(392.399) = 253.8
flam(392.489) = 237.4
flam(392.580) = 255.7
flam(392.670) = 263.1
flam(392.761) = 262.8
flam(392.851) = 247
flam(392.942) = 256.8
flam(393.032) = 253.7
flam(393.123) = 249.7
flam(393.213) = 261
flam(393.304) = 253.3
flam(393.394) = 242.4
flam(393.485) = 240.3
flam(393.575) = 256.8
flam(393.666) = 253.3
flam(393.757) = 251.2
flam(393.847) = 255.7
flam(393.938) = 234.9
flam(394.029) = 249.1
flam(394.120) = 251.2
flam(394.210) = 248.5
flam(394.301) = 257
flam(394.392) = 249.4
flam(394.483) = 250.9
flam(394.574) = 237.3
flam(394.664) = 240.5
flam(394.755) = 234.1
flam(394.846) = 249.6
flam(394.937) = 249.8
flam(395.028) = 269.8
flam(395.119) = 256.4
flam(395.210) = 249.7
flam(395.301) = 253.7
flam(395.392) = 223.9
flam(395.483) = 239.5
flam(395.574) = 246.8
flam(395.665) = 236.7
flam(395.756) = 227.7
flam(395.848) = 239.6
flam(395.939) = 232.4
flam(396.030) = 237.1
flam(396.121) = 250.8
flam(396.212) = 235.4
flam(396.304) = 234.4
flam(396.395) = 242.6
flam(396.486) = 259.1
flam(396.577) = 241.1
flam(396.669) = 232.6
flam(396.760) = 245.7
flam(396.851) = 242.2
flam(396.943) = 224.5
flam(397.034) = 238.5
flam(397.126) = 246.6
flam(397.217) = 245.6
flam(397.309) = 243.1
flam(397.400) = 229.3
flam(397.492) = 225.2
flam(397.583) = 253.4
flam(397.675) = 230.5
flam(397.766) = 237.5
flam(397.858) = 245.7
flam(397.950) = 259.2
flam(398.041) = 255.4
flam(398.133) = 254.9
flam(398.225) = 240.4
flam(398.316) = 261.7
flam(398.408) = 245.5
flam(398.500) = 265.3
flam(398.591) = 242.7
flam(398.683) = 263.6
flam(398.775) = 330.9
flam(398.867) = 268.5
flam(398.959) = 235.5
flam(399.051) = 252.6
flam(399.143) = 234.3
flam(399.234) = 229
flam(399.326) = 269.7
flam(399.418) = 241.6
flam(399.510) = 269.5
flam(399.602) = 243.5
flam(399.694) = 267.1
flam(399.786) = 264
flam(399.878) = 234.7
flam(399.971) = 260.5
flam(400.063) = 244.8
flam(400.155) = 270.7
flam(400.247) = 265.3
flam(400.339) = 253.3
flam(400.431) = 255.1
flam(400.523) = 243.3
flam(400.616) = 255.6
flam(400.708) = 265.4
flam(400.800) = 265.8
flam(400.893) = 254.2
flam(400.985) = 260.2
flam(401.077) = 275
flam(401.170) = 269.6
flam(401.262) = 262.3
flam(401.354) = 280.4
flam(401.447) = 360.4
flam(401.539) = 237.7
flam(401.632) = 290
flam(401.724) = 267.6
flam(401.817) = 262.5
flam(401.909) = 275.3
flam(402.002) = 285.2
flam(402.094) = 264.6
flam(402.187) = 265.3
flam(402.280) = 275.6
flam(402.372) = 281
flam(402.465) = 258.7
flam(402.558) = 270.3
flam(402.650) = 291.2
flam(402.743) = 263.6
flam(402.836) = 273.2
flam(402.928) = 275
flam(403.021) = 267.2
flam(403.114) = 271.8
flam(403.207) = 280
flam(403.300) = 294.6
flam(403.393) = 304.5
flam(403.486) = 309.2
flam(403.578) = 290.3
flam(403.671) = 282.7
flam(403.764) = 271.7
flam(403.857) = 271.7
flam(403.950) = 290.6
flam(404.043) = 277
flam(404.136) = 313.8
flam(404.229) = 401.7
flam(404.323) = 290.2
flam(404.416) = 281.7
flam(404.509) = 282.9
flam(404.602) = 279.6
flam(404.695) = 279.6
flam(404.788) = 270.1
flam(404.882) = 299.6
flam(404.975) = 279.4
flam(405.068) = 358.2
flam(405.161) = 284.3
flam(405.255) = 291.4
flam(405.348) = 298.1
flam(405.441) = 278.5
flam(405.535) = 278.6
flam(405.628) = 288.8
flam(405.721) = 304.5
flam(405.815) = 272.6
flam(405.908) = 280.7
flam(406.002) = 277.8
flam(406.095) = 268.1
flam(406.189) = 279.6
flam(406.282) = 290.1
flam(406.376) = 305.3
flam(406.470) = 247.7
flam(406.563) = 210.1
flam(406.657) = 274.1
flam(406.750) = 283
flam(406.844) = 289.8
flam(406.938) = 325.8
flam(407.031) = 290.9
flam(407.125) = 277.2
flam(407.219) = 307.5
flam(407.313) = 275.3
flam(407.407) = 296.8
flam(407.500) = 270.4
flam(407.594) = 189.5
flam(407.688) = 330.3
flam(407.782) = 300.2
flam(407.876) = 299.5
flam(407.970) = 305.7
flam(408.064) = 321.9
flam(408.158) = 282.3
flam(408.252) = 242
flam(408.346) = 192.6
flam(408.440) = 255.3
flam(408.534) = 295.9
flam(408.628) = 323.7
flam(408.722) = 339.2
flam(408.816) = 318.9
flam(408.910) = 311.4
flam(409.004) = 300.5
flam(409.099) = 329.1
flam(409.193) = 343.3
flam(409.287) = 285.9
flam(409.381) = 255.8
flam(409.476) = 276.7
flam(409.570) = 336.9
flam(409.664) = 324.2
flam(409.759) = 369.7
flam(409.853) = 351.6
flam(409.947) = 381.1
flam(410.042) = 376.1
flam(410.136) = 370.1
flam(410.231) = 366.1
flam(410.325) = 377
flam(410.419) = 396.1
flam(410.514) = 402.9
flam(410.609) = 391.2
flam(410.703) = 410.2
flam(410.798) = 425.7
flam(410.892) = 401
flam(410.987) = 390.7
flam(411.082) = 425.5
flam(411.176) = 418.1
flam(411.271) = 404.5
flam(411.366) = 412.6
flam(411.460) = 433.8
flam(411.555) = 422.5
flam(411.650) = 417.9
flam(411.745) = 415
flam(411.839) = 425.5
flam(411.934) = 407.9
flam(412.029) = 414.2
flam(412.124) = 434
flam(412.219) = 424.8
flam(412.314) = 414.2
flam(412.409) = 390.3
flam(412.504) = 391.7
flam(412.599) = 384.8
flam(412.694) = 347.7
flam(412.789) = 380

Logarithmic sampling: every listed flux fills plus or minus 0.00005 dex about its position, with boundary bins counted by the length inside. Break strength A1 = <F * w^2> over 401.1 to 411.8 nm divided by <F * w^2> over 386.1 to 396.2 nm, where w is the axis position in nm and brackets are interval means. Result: 1.3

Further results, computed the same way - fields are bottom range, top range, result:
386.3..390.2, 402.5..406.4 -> 1.21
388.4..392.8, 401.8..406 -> 1.21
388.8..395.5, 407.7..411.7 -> 1.51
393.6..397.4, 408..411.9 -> 1.56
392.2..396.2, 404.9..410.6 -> 1.31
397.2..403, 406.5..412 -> 1.35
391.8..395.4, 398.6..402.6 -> 1.09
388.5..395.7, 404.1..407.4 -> 1.23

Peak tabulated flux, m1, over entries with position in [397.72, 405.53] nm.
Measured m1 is 401.7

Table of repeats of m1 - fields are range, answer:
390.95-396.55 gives 272.1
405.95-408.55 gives 330.3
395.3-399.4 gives 330.9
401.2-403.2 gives 360.4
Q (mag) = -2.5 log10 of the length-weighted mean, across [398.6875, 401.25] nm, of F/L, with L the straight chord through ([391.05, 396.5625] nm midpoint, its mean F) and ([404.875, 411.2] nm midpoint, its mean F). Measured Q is 0.074 mag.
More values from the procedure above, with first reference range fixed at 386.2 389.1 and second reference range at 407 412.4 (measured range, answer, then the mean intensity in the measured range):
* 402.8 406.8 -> 0.15 mag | 286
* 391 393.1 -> 0.10 mag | 255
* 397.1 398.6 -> 0.22 mag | 246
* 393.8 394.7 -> 0.16 mag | 248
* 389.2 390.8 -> 0.09 mag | 249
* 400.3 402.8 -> 0.17 mag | 270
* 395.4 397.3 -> 0.23 mag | 240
